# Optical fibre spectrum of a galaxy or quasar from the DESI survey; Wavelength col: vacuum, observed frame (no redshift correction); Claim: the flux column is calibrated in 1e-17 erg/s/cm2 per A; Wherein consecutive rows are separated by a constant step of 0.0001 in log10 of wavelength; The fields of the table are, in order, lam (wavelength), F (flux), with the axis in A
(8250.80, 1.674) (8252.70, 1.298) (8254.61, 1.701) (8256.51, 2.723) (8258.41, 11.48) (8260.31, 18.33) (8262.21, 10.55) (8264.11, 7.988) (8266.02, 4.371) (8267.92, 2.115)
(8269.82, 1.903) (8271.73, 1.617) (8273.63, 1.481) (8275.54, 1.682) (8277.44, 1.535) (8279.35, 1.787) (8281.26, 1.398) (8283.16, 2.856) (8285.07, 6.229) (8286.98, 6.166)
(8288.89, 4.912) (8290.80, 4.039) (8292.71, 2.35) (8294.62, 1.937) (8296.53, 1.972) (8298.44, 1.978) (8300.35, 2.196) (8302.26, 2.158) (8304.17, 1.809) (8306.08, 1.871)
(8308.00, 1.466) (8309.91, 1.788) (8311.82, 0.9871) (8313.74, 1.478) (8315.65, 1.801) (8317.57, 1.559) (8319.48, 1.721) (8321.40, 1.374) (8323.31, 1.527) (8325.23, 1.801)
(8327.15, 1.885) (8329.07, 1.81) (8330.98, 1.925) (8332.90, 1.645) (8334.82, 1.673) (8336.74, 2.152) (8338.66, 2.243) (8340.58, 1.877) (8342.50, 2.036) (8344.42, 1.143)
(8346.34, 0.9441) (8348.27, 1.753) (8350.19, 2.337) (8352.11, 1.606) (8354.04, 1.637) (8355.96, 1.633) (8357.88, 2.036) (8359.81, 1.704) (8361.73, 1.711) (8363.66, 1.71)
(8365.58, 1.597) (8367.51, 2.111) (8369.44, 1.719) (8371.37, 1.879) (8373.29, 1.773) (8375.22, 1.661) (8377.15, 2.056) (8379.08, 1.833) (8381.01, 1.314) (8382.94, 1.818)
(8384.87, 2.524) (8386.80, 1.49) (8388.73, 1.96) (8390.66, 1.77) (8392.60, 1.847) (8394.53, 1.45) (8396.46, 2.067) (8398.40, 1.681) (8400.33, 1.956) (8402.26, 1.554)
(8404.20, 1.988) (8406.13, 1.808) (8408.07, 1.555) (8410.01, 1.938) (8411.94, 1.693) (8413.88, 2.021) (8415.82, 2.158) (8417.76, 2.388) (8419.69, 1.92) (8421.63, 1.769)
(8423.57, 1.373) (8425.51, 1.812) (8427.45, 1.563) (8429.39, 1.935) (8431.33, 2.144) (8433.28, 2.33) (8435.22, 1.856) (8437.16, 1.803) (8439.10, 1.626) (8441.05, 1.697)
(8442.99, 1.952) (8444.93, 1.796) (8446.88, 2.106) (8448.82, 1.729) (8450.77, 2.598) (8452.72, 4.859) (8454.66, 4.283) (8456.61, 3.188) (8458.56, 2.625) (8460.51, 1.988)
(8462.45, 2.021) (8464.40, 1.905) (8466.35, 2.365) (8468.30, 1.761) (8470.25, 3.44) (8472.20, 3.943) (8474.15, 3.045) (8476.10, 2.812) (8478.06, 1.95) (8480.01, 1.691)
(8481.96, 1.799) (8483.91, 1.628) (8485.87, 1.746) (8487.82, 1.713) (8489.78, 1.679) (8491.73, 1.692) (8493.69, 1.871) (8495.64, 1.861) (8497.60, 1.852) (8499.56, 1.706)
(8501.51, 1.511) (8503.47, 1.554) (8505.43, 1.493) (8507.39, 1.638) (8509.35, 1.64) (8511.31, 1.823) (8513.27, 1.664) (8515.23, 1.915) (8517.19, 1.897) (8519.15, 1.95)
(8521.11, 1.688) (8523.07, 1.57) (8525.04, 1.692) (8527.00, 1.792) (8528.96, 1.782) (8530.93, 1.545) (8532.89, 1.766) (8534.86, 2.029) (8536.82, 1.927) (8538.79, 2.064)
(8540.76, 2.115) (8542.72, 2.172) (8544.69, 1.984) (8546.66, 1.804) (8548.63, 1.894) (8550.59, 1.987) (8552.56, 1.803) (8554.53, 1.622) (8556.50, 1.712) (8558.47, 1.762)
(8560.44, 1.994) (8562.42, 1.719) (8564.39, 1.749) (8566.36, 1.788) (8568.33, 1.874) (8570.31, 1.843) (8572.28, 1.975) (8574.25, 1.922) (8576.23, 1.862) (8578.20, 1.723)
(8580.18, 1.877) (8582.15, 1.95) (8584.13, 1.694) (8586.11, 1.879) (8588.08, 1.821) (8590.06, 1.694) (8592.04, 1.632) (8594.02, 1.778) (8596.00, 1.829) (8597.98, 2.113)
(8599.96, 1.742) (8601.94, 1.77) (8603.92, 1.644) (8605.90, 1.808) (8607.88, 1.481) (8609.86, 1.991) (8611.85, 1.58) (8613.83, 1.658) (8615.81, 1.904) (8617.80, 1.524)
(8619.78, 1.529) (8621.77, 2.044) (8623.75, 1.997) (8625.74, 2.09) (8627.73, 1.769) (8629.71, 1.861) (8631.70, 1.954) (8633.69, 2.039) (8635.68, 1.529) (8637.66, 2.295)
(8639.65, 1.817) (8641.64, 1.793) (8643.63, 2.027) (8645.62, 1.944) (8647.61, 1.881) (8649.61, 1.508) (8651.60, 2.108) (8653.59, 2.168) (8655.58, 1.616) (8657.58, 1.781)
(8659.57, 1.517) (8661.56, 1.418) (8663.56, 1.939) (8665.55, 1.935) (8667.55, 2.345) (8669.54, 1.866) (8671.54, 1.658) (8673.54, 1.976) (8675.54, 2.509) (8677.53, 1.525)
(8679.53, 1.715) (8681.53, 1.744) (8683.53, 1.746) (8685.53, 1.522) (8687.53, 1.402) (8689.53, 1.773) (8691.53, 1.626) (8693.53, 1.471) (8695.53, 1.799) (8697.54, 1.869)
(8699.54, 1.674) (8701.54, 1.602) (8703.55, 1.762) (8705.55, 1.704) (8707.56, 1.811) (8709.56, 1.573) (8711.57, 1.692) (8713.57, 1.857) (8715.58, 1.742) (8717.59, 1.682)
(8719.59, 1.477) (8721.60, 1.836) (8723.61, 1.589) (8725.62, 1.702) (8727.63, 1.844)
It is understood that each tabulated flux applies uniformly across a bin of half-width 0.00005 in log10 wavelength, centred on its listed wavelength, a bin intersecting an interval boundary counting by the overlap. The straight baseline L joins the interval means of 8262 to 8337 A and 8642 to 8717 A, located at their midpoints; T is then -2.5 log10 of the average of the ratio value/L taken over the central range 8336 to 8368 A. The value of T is 0.33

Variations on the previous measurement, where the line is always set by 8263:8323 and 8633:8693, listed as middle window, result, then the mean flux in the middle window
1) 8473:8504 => 0.142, 1.9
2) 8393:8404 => 0.305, 1.76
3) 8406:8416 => 0.246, 1.84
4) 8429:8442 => 0.184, 1.91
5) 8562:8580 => 0.094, 1.83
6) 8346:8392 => 0.318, 1.79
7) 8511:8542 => 0.142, 1.83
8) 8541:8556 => 0.079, 1.9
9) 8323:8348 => 0.371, 1.75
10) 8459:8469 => 0.082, 2.05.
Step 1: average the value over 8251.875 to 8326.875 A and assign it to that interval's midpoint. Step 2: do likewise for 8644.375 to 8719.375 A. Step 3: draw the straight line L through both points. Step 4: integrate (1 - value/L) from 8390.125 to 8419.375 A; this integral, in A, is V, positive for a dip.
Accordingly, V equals 9.97 A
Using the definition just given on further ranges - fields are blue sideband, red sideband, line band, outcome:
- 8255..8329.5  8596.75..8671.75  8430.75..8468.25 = 3.8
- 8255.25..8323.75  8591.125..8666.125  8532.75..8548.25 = 1.7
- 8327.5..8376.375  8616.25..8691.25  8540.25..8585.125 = -1.1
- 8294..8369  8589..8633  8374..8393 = -0.7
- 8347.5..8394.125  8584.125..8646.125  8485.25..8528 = 2.1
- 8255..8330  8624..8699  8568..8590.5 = 3.2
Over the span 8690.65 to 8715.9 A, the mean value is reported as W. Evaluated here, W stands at 1.71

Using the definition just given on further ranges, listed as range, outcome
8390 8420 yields 1.86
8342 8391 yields 1.76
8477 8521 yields 1.74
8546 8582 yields 1.83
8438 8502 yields 2.26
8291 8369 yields 1.79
